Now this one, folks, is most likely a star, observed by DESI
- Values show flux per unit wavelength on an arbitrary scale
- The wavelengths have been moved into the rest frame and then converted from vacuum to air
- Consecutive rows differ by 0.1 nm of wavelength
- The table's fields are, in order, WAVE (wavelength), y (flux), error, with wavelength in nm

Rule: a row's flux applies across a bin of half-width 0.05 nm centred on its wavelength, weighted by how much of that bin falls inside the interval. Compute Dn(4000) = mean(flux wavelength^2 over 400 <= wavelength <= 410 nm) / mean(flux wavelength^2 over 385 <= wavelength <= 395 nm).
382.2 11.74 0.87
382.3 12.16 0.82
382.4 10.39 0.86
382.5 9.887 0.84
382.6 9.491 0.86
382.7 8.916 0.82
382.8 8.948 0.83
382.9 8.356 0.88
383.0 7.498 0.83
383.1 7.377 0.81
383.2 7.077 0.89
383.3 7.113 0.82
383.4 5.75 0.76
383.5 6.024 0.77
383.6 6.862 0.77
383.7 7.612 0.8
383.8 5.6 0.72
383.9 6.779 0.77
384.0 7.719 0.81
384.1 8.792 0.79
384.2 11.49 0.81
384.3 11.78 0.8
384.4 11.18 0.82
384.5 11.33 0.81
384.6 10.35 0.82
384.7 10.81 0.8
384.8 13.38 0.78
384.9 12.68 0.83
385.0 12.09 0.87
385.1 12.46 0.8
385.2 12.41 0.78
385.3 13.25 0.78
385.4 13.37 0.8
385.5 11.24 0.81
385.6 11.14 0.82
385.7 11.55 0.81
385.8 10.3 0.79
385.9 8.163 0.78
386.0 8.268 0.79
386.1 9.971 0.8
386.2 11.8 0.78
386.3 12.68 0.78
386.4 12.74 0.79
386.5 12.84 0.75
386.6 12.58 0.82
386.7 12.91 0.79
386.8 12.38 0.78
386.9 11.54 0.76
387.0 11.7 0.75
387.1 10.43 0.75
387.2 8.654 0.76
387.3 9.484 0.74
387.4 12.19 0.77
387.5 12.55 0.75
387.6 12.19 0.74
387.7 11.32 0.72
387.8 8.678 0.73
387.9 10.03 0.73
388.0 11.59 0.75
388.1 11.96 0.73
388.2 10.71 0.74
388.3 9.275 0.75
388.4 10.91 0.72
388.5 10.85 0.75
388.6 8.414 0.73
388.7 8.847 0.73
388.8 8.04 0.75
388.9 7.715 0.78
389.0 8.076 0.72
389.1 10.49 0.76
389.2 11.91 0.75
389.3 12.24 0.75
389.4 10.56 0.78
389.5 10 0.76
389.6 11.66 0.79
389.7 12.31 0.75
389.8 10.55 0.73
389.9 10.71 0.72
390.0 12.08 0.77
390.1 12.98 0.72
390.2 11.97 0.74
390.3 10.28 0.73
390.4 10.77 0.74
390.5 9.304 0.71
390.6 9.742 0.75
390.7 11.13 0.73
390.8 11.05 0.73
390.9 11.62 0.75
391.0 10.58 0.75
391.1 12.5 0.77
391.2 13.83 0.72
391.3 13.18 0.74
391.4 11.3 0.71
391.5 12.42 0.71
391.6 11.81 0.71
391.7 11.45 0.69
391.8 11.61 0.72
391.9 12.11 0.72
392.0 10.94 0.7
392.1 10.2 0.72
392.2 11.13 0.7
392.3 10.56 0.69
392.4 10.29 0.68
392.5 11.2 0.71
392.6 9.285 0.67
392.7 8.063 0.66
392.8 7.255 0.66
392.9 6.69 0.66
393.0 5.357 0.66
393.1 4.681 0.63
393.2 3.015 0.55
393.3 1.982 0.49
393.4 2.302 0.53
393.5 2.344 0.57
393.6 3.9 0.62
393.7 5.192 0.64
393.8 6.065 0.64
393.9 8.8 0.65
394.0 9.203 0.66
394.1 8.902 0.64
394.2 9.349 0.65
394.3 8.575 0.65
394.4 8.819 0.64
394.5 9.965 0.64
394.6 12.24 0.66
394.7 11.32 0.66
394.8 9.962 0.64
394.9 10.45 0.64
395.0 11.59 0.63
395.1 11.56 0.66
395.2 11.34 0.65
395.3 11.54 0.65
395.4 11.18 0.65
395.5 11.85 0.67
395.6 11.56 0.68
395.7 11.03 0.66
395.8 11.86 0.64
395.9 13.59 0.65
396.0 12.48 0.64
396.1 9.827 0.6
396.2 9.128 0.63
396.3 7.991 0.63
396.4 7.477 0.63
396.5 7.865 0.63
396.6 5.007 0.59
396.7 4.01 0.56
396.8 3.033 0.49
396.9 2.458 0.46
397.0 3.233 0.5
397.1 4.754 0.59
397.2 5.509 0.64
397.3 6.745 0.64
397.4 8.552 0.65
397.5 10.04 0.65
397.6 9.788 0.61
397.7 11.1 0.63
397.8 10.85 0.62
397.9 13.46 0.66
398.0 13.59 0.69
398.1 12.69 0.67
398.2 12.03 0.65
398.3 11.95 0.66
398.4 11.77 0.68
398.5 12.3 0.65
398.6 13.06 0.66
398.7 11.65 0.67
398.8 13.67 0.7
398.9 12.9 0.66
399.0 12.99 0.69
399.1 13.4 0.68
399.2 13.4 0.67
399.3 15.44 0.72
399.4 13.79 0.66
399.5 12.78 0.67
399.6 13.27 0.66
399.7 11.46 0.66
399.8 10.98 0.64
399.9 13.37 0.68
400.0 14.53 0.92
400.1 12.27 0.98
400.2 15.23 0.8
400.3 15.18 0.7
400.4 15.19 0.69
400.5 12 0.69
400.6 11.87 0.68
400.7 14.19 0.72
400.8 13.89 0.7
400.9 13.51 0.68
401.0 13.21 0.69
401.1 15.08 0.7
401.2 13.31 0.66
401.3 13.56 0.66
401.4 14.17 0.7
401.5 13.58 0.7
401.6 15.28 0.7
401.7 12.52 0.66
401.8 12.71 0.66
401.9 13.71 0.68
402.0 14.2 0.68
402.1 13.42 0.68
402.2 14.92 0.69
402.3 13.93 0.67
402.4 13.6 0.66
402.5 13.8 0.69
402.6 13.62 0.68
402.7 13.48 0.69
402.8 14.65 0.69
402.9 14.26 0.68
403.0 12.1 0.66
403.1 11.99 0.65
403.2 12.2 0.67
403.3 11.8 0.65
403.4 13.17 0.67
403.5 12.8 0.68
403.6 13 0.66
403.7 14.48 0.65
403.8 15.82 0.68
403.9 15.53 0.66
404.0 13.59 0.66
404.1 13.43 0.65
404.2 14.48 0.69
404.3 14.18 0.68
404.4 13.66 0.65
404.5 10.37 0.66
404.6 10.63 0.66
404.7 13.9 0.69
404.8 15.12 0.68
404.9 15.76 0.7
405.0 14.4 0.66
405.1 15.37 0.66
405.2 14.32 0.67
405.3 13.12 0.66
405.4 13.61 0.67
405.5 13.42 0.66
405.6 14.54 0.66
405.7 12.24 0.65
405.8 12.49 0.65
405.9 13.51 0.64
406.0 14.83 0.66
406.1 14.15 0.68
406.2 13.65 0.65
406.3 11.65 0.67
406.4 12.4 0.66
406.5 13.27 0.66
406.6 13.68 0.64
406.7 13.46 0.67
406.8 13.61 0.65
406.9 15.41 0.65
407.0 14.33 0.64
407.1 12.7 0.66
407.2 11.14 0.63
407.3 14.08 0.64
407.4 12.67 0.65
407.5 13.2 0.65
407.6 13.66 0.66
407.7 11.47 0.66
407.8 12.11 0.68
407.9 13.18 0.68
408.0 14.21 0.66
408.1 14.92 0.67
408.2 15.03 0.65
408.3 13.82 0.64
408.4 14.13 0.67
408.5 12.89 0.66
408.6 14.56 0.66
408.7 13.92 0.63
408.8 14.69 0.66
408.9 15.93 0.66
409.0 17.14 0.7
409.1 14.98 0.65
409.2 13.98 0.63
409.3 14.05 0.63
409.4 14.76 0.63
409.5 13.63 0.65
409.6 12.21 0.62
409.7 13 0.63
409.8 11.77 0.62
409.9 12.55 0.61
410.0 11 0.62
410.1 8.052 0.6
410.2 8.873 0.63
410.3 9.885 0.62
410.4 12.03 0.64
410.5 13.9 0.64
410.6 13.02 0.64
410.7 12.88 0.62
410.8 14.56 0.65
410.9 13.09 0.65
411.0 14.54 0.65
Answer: 1.45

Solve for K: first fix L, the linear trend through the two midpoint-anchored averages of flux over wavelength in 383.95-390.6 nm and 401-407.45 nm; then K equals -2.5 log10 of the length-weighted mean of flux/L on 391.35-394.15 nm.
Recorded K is 0.40 mag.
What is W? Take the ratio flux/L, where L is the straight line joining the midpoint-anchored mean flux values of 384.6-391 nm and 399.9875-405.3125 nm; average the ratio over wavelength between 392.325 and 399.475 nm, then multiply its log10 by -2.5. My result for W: 0.32 mag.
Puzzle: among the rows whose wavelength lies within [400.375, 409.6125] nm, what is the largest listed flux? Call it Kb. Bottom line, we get 17.14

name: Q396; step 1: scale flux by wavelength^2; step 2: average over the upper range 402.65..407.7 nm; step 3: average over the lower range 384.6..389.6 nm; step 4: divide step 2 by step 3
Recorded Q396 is 1.34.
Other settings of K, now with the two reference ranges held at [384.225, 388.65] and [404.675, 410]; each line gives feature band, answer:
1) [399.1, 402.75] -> -0.053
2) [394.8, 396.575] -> 0.164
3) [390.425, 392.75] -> 0.074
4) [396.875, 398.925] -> 0.237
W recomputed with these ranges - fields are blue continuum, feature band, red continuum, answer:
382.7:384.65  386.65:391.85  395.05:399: -0.218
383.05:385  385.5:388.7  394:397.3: -0.210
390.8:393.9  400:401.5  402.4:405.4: -0.123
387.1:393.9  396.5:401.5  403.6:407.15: 0.060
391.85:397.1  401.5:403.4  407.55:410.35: -0.212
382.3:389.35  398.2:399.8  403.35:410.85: -0.053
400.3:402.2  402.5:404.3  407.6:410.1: 0.009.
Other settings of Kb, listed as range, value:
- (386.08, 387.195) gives 12.91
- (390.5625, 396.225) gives 13.83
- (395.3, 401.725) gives 15.44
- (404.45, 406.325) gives 15.76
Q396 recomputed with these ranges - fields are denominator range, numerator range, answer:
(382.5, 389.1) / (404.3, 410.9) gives 1.47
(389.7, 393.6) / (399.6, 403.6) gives 1.47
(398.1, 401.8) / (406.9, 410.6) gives 1.04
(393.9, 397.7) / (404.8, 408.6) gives 1.59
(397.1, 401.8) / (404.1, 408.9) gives 1.12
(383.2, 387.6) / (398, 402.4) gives 1.37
